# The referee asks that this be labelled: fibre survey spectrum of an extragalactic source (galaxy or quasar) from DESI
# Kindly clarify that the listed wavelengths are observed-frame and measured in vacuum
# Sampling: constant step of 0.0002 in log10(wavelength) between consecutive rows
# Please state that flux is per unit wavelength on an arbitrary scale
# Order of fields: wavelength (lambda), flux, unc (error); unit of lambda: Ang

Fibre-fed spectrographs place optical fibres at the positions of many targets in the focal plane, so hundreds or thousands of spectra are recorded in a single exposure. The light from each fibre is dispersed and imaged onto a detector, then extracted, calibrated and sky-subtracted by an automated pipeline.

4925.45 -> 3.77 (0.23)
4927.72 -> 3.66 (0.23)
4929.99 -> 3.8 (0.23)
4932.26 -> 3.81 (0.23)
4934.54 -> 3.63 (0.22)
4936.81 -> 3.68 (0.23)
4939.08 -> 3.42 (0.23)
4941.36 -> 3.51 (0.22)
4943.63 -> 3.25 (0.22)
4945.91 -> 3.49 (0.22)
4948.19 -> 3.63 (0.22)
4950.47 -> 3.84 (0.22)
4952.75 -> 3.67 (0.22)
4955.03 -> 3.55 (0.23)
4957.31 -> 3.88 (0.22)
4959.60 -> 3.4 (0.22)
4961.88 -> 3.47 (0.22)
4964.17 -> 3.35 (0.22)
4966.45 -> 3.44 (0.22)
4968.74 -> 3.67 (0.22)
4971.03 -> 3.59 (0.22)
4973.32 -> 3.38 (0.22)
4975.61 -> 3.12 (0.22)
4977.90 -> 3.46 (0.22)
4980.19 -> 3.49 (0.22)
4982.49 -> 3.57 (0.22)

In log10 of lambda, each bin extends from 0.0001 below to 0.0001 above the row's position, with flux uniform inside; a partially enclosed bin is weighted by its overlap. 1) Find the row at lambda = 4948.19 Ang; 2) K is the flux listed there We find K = 3.63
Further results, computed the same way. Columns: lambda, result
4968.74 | 3.67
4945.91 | 3.49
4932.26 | 3.81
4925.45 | 3.77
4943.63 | 3.25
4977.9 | 3.46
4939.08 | 3.42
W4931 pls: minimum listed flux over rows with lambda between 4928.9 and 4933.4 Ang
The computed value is 3.8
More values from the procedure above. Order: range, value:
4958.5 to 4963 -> 3.4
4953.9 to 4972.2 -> 3.35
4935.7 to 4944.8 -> 3.25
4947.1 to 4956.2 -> 3.55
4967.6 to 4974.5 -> 3.38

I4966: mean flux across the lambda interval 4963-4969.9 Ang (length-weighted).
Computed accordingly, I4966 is 3.49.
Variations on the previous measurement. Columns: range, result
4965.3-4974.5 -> 3.52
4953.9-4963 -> 3.58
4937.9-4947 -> 3.42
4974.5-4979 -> 3.29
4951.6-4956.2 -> 3.62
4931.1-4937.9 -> 3.7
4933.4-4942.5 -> 3.56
